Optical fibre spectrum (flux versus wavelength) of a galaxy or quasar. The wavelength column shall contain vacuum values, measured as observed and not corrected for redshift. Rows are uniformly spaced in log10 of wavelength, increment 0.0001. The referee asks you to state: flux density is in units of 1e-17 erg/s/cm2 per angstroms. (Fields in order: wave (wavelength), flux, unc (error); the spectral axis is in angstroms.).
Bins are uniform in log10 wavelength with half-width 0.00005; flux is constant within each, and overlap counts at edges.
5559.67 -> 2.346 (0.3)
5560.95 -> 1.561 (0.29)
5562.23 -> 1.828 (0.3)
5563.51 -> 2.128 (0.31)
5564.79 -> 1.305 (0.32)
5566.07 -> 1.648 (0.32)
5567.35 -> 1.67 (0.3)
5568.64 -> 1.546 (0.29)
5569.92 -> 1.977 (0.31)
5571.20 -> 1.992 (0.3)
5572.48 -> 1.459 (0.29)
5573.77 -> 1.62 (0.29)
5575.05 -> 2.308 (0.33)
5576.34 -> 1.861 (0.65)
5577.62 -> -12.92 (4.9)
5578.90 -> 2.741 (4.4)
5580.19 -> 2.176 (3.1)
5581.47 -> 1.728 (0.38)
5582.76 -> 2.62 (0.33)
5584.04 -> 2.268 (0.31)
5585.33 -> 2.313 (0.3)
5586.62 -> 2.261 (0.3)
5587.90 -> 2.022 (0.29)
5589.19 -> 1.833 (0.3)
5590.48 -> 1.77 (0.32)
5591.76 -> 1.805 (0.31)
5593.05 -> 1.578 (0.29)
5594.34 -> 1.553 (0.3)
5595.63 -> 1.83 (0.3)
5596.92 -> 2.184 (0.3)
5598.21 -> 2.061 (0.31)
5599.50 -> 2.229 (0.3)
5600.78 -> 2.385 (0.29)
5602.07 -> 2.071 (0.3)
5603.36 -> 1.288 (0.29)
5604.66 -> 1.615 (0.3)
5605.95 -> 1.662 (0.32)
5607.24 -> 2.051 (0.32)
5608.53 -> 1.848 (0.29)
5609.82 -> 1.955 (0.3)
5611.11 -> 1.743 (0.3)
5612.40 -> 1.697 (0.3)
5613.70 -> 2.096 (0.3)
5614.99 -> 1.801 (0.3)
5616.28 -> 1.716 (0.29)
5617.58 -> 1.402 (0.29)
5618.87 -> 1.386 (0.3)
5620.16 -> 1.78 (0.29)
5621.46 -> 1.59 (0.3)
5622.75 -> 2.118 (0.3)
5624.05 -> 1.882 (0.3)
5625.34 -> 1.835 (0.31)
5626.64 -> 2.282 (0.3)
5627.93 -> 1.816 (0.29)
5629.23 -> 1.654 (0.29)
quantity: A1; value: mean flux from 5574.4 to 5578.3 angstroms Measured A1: -2.85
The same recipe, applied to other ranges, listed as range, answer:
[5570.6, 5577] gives 1.8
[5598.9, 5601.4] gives 2.32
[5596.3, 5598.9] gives 2.12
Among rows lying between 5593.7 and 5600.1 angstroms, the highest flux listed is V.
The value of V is 2.229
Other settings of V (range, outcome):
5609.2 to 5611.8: 1.955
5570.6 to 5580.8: 2.741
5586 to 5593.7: 2.261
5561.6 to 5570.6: 2.128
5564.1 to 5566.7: 1.648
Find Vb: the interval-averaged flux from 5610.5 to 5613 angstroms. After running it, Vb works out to 1.72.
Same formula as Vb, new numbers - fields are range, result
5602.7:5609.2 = 1.69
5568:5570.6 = 1.77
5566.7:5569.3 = 1.61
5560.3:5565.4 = 1.71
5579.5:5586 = 2.22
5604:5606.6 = 1.63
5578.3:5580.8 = 2.45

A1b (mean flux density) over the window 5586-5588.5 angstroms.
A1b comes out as 2.15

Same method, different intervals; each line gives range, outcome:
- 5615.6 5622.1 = 1.58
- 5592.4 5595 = 1.56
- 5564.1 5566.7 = 1.49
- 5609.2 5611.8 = 1.85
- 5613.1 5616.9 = 1.87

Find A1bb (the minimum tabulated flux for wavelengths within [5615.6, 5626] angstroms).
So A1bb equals 1.386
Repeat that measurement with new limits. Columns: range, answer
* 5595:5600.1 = 1.83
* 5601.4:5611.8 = 1.288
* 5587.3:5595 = 1.553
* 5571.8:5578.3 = -12.92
